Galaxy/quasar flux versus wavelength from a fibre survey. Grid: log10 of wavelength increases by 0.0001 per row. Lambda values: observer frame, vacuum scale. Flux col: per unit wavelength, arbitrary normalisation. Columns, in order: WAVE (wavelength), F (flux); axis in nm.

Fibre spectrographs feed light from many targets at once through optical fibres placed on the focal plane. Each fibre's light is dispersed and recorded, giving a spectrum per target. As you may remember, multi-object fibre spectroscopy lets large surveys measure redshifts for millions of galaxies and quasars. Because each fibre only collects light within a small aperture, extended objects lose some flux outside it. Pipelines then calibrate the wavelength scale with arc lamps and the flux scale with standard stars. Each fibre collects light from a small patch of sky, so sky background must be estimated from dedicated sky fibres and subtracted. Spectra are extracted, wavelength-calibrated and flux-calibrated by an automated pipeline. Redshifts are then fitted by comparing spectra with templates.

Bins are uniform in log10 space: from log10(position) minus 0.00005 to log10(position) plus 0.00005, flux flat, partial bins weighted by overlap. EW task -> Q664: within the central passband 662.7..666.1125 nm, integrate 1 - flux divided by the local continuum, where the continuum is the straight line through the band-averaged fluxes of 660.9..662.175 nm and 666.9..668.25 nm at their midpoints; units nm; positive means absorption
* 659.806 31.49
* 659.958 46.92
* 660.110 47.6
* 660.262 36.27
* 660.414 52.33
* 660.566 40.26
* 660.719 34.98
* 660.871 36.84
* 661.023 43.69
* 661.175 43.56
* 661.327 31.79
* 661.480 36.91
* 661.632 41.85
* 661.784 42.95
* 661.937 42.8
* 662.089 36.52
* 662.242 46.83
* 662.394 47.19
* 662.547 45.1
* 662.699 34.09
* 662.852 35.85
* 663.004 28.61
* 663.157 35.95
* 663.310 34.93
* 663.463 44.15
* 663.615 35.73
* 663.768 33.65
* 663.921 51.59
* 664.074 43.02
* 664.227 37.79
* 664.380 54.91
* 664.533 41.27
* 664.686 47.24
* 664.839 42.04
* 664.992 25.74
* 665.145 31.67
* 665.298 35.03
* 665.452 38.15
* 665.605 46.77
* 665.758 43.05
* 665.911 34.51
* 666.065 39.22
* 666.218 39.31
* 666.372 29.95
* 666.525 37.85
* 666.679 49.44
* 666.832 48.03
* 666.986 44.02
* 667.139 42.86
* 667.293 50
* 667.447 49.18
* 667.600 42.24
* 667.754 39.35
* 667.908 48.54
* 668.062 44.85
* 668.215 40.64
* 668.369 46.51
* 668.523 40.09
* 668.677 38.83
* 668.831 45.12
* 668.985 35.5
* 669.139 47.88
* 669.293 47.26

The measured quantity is 0.261 nm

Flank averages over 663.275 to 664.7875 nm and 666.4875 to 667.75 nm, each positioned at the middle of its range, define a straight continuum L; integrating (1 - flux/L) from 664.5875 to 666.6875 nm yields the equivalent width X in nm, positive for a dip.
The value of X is 0.28 nm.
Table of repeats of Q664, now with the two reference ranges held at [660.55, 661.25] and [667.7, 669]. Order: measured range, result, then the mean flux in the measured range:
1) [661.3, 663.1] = 0.040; 39.4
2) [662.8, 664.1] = 0.087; 38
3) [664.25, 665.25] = 0.025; 40.2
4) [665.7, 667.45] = -0.004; 42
